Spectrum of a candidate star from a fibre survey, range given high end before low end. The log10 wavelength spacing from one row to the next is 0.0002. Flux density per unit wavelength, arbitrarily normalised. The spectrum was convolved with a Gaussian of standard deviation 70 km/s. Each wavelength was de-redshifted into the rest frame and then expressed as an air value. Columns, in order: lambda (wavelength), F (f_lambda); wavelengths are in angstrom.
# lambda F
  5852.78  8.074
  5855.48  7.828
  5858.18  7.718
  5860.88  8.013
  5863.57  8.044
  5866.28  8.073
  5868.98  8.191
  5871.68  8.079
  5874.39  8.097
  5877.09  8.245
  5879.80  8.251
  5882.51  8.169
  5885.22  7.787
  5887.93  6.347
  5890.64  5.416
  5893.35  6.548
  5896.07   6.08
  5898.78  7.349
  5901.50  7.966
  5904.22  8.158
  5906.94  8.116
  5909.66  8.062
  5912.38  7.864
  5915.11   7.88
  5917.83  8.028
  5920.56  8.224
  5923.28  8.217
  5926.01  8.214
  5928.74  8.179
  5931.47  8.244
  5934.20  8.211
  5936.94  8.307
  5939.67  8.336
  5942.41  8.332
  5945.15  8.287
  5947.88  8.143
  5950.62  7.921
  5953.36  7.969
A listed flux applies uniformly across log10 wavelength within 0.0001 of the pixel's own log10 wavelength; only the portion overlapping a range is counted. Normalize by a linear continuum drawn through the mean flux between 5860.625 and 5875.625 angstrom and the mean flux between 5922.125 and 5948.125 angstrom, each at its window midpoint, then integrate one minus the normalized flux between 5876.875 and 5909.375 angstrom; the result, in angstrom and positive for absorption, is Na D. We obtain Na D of 3.1 angstrom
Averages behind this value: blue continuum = 8.09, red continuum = 8.25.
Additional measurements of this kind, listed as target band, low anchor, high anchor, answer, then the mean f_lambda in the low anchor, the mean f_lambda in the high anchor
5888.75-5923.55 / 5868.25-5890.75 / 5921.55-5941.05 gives 2.21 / 7.73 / 8.24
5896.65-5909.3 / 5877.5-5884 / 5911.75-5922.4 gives 0.45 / 8.2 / 8.02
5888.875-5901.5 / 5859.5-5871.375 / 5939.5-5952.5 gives 2.48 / 8.08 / 8.18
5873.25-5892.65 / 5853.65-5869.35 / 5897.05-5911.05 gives 1.20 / 7.96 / 7.88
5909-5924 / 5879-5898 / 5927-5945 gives -0.63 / 6.92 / 8.27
